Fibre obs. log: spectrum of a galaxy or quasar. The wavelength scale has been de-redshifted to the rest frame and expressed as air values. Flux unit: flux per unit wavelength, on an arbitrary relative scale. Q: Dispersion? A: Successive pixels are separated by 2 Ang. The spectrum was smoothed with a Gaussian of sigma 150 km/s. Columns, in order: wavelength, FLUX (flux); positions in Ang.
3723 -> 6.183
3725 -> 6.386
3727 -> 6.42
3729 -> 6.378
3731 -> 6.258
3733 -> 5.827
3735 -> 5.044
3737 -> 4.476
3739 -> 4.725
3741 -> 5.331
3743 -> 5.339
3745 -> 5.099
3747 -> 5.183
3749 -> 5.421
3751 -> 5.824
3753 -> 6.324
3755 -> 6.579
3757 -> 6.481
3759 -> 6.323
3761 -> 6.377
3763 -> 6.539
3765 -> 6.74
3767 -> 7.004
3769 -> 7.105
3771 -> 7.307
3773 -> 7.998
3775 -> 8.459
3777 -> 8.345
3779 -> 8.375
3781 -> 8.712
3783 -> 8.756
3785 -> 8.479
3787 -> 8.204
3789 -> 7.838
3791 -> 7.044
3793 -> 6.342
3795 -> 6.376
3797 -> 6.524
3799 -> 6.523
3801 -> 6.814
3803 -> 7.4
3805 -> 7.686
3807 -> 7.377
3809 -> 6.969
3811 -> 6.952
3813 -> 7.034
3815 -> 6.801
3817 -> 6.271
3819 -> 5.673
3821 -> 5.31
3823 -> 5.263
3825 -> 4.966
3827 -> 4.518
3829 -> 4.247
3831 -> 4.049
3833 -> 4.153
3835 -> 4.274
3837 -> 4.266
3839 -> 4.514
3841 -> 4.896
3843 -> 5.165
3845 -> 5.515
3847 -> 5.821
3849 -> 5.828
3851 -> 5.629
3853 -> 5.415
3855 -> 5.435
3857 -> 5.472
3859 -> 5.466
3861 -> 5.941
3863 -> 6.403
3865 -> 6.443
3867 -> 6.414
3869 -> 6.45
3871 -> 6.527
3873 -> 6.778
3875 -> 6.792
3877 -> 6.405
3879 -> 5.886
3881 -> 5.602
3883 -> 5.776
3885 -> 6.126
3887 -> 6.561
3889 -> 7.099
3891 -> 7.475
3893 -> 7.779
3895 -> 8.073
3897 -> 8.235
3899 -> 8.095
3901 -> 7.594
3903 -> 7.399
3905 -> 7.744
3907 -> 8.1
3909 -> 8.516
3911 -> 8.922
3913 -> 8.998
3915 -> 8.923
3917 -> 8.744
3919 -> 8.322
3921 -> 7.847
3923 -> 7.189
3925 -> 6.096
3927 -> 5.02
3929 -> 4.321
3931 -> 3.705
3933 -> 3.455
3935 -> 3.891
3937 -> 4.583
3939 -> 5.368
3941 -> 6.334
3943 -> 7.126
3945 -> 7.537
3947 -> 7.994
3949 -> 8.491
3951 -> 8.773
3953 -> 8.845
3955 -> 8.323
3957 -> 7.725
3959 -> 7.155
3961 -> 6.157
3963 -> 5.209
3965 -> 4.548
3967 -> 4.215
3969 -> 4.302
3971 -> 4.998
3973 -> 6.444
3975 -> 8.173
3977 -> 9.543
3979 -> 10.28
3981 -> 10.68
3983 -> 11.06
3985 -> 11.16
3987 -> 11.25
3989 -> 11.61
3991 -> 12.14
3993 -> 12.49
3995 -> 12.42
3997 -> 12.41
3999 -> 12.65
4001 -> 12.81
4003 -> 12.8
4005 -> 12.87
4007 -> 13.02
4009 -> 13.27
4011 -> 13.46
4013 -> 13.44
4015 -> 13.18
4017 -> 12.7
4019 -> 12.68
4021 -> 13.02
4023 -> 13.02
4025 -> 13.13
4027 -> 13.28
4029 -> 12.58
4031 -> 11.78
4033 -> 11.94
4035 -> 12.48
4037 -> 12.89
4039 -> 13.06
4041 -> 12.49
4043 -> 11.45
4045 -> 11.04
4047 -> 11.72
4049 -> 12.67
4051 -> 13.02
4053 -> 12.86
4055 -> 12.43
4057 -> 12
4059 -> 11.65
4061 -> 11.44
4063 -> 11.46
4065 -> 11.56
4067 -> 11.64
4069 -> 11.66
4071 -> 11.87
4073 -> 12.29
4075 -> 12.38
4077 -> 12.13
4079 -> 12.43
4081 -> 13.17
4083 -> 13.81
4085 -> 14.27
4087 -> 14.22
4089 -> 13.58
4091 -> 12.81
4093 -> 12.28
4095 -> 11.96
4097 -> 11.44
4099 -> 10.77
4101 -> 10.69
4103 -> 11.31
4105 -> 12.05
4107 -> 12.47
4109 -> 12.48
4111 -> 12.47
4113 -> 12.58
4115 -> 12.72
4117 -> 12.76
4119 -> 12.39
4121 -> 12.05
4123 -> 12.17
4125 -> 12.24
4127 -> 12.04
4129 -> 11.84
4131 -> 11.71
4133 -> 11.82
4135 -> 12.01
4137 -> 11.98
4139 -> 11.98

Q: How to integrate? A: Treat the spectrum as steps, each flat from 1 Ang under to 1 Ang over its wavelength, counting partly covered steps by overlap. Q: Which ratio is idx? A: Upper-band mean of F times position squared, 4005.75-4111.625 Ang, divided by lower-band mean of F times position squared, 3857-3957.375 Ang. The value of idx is 1.94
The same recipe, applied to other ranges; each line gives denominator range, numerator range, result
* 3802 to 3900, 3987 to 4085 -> 2.26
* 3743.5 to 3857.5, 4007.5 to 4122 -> 2.25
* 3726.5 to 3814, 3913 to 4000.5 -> 1.29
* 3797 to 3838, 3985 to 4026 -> 2.39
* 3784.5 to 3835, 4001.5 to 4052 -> 2.25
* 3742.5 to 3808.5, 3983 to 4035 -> 2.02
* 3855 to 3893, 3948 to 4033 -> 1.76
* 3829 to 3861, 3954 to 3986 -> 1.58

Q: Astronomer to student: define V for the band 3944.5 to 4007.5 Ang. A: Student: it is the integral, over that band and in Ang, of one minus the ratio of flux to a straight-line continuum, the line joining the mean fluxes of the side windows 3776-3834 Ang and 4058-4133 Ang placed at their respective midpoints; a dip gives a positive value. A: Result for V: 4.45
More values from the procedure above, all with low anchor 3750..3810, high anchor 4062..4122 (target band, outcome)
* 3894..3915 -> 2.4 Ang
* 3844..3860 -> 5.4 Ang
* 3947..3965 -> 4.7 Ang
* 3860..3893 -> 8.8 Ang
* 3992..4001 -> -1.5 Ang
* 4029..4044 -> -1.2 Ang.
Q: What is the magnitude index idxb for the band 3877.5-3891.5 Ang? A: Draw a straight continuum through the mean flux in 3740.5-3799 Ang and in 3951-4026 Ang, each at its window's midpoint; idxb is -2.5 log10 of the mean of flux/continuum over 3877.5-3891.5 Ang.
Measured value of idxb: 0.35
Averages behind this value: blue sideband 6.92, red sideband 10.3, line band 6.32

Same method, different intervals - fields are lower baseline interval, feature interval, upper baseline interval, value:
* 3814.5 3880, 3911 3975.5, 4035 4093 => 0.28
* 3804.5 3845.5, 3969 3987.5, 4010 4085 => 0.15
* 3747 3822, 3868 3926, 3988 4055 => 0.30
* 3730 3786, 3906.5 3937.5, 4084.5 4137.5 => 0.35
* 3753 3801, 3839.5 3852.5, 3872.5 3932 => 0.31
